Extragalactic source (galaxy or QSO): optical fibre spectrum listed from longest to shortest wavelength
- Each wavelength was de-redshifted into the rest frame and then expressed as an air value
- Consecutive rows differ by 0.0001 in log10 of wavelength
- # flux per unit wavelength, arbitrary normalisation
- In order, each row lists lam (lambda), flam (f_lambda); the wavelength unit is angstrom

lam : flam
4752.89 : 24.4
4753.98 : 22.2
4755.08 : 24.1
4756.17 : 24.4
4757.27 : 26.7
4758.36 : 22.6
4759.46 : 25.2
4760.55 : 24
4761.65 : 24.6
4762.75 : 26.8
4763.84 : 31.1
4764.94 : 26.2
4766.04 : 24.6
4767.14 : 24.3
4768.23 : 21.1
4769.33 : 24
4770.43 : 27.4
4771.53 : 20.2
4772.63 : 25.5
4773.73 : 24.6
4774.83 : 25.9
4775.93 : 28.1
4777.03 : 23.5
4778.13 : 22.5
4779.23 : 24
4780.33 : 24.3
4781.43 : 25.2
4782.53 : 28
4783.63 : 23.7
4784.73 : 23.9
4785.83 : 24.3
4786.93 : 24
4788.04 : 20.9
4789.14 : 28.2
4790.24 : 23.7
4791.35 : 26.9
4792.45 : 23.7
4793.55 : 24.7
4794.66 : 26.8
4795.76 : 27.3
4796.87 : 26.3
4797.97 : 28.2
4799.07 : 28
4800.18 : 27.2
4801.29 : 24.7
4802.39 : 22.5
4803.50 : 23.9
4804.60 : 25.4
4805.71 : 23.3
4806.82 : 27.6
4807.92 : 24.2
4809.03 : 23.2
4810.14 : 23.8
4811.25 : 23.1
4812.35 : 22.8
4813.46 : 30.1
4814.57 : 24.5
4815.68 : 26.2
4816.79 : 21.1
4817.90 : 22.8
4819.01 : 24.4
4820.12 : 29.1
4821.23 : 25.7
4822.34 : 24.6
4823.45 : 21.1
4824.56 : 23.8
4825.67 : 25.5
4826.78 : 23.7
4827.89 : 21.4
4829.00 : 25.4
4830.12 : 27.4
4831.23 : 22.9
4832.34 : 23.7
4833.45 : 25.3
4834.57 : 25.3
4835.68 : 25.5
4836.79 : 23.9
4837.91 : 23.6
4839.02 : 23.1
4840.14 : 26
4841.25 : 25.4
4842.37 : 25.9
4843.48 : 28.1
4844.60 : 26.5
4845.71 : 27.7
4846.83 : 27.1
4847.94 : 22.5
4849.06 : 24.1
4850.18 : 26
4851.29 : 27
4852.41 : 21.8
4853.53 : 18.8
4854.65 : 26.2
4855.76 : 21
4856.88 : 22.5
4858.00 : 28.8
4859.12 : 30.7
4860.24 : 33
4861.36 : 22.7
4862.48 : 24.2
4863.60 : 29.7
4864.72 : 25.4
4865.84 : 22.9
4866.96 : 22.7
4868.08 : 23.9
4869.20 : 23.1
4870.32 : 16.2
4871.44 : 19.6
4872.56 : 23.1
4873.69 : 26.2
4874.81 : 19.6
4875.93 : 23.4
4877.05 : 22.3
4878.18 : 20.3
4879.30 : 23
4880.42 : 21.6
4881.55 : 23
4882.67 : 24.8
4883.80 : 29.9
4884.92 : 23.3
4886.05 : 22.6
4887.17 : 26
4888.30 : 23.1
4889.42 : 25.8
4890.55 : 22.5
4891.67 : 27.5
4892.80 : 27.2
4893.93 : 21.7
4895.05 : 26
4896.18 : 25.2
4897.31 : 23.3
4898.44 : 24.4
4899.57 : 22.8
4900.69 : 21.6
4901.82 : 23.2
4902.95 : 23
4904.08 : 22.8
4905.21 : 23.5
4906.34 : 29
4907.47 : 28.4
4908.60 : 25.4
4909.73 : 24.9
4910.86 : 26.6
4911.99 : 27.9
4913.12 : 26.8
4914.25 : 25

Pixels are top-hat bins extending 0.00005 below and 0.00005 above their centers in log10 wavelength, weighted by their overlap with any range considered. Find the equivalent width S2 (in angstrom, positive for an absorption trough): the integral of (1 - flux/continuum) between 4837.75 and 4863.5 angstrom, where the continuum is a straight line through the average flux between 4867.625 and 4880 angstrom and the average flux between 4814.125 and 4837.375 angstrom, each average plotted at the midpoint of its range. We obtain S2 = -2.6 angstrom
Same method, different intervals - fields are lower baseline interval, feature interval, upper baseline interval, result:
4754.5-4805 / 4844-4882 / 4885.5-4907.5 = 0.9 angstrom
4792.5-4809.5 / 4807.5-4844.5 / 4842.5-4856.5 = 0.7 angstrom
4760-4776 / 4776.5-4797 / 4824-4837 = 0.1 angstrom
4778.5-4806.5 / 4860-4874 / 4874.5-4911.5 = 0.4 angstrom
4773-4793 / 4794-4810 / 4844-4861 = -0.4 angstrom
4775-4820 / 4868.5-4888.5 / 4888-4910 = 1.5 angstrom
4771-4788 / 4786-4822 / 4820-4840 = -1.0 angstrom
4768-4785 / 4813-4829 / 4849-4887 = -0.2 angstrom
